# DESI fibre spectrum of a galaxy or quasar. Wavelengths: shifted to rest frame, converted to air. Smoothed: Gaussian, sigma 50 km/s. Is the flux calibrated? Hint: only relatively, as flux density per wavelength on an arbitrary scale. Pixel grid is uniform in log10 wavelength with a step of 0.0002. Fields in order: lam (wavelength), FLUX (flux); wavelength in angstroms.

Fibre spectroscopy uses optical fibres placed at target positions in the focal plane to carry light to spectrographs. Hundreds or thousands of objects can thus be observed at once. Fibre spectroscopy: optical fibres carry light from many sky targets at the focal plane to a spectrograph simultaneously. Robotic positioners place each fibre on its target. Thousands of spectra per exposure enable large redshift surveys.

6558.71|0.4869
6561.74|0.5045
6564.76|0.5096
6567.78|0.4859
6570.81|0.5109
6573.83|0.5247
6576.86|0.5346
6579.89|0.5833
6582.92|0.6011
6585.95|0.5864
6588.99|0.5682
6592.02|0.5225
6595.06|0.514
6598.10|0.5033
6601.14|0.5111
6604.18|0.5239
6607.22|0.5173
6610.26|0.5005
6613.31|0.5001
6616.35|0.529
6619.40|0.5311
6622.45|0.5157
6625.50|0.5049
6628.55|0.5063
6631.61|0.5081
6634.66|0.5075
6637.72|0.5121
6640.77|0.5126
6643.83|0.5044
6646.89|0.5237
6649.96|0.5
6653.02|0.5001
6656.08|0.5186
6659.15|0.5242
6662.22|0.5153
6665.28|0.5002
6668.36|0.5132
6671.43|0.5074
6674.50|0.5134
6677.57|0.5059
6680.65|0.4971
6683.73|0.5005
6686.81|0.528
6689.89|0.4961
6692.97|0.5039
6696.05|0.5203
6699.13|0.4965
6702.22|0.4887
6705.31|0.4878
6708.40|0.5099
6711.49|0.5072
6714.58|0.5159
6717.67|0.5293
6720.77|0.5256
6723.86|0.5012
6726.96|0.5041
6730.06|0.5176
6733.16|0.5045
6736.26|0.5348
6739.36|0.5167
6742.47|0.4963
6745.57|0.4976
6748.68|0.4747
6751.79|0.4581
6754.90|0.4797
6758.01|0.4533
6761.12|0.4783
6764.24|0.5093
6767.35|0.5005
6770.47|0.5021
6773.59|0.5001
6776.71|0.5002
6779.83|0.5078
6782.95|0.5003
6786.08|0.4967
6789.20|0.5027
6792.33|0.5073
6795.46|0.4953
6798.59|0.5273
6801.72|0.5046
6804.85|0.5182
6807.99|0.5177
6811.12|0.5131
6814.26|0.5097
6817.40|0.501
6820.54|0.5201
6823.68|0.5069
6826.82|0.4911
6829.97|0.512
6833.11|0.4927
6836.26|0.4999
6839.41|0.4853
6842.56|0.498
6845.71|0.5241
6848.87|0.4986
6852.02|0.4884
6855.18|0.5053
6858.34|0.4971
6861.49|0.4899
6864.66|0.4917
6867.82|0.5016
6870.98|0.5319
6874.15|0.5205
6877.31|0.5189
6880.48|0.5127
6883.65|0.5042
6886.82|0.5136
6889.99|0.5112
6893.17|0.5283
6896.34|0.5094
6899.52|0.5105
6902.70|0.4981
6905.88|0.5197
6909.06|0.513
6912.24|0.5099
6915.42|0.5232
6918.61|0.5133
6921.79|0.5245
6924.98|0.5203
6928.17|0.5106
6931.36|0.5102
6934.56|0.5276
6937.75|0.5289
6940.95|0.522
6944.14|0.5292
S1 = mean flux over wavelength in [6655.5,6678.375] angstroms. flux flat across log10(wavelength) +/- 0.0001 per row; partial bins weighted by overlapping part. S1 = 0.512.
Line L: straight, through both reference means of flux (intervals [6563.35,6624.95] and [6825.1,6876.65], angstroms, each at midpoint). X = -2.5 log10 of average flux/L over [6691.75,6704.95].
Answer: 0.04 mag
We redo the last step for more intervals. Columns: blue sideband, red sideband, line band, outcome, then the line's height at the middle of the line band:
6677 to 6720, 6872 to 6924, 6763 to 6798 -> 0.02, 0.51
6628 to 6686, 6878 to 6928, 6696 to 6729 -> 0.01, 0.51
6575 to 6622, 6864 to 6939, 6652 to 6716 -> 0.05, 0.529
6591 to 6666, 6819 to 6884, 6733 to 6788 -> 0.03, 0.508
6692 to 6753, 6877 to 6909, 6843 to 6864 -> 0.02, 0.511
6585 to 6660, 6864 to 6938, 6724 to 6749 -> 0.02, 0.516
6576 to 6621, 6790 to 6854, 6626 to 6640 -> 0.05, 0.53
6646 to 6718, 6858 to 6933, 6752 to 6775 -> 0.05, 0.51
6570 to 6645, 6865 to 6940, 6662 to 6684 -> 0.04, 0.523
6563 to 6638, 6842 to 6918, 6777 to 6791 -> 0.03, 0.515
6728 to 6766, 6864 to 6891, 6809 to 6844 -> 0.00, 0.505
